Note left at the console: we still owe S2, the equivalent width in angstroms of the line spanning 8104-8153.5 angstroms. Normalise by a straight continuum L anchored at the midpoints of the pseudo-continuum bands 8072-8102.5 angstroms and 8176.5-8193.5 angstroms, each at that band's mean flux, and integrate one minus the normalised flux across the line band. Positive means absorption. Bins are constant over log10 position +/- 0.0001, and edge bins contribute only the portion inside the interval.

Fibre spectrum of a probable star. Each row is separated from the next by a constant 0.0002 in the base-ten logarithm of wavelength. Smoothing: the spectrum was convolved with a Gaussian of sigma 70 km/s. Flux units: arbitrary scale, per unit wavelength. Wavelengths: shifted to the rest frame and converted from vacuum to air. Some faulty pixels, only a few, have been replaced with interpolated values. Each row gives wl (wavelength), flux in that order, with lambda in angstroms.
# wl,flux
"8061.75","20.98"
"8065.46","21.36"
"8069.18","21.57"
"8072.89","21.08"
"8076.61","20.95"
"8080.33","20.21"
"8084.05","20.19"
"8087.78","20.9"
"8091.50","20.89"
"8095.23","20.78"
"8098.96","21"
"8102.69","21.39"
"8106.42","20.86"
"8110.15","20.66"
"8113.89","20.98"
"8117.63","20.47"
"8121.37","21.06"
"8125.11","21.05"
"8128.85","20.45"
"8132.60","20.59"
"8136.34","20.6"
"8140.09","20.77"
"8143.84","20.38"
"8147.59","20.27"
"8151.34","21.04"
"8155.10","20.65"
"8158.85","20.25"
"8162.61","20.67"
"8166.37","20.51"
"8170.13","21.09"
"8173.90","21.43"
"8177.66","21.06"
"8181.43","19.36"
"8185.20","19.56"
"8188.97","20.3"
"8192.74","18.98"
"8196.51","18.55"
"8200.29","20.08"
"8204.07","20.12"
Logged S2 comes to -0.8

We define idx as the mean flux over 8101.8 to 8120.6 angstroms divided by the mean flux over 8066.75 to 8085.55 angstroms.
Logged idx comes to 1.0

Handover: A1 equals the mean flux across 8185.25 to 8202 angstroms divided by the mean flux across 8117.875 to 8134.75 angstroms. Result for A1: 0.9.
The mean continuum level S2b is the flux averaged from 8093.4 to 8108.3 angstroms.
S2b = 21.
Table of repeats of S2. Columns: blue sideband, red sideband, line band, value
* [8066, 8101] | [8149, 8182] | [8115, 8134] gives 0.0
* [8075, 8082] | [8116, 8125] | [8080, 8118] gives -0.2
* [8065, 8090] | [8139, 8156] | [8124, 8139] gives 0.0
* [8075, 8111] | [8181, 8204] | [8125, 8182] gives -1.8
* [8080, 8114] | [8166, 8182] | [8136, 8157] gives 0.2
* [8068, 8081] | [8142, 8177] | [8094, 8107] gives -0.1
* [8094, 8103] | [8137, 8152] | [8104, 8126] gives 0.0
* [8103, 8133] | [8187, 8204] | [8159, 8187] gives -0.8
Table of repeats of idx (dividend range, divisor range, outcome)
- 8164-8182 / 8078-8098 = 1.01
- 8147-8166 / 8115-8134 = 0.99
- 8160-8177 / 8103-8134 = 1.01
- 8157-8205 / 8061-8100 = 0.96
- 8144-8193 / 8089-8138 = 0.98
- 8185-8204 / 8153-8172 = 0.95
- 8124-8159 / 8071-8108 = 0.99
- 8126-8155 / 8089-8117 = 0.99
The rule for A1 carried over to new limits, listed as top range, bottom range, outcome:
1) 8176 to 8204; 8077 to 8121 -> 0.95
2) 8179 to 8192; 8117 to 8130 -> 0.95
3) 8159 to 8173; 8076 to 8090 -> 1.01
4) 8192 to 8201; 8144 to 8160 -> 0.93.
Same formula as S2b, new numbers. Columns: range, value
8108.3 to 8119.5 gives 20.7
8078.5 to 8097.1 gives 20.6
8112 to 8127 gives 20.9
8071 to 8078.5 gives 21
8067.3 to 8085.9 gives 20.8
